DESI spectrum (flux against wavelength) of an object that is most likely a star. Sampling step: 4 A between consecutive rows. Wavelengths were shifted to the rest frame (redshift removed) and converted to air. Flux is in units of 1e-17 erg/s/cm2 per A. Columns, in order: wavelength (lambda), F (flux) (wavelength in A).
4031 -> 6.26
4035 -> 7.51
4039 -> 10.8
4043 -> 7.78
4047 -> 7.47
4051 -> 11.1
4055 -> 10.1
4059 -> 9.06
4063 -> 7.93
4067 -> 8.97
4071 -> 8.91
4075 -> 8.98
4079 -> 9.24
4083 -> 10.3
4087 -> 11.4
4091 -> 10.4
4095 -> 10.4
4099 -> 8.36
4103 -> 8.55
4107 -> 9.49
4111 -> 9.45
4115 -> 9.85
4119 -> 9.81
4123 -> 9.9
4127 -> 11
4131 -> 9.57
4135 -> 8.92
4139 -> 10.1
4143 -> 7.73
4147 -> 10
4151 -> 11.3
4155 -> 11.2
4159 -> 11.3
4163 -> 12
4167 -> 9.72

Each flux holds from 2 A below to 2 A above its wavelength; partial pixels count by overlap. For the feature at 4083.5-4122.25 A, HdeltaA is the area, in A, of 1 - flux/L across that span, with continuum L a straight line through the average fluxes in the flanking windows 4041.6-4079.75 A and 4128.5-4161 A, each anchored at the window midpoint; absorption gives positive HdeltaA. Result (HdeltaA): -1.1 A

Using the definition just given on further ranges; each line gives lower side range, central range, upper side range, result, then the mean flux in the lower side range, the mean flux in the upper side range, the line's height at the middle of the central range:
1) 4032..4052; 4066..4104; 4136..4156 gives -1.6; 8.69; 9.95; 9.21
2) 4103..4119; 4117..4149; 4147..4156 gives 2.0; 9.49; 11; 10.3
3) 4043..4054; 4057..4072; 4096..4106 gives 0.5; 9.09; 8.75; 8.98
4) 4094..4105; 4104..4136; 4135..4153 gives -1.5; 8.99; 9.69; 9.31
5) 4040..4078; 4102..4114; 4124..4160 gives 0.5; 8.98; 10.1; 9.63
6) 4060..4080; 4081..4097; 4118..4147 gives -2.8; 8.8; 9.6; 9.04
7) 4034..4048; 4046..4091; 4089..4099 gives -1.0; 8.52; 9.99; 9.28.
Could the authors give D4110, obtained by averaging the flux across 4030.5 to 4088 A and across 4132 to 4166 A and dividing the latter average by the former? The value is 1.13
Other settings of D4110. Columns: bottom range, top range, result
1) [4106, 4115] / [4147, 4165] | 1.18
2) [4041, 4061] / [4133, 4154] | 1.06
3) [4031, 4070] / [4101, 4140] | 1.09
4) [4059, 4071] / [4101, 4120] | 1.09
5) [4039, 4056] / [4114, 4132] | 1.09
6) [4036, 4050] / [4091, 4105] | 1.06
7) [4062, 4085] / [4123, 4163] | 1.12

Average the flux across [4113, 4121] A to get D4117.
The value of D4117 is 9.83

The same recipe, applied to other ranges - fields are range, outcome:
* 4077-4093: 10.3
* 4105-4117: 9.6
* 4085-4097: 10.7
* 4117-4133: 10.1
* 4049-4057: 10.6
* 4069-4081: 9.04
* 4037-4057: 9.45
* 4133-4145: 8.92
